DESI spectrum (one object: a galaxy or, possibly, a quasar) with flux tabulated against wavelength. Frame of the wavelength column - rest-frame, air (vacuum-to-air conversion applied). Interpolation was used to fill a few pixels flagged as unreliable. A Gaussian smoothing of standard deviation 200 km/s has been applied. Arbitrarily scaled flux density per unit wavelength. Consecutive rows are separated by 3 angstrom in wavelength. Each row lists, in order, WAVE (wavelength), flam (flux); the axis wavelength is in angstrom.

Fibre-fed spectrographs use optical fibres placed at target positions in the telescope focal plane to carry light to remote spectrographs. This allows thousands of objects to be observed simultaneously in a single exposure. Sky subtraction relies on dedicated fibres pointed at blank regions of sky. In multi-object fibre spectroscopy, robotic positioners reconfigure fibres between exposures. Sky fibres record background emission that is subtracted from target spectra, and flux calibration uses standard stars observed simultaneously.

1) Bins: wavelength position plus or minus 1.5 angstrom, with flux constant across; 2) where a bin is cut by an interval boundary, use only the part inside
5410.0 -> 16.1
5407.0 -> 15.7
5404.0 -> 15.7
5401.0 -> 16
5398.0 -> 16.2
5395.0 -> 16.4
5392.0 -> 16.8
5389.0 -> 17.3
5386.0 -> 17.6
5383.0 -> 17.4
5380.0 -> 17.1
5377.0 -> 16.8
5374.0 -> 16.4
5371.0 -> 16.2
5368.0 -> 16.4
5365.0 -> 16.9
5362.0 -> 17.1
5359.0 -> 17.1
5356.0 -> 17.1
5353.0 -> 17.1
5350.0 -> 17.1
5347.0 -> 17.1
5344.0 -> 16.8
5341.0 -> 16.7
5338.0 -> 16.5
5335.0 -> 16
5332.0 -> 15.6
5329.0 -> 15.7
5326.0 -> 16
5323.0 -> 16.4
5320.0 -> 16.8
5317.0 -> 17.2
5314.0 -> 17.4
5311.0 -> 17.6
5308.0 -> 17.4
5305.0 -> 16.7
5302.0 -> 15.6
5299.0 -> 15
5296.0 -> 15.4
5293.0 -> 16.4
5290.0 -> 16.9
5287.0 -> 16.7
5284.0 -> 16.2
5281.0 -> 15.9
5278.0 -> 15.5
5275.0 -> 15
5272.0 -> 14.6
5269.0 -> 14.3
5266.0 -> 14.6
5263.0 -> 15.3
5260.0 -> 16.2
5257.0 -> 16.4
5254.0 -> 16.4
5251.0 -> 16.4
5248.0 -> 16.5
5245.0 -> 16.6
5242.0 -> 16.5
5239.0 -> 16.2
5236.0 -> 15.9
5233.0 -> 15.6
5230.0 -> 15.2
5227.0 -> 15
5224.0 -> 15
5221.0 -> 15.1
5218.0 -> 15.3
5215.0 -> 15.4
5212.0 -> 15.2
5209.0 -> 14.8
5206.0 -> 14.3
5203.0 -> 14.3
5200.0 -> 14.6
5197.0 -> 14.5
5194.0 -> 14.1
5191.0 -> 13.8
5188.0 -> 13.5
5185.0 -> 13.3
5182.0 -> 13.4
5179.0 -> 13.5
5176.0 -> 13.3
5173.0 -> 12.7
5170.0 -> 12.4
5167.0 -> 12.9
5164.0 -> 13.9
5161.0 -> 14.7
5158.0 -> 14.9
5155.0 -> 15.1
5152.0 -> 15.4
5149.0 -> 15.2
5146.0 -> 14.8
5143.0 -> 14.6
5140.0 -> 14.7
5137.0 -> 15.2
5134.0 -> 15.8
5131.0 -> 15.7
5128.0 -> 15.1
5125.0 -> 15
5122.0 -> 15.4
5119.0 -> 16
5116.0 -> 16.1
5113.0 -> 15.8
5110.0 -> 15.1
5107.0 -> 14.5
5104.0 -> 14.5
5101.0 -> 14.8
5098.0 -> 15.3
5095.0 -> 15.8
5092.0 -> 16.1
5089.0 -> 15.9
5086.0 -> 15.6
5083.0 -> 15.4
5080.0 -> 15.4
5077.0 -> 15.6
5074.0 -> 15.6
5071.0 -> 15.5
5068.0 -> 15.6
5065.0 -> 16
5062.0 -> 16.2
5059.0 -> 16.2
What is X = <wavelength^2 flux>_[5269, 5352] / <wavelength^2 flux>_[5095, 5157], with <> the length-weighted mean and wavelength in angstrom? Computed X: 1.15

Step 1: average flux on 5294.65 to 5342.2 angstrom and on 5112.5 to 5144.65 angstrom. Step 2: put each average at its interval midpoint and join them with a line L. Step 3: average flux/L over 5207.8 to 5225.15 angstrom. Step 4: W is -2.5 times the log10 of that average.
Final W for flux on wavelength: 0.05 mag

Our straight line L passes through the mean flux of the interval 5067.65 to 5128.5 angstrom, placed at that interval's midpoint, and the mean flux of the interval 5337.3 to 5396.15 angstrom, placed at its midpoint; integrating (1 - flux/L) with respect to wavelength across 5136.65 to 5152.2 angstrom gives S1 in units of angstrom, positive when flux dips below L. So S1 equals 0.75 angstrom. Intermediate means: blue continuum 15.4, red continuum 16.9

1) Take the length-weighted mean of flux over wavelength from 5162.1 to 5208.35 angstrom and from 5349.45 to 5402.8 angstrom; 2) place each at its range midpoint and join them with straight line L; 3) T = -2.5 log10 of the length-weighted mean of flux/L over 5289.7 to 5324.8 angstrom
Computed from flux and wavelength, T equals -0.06 mag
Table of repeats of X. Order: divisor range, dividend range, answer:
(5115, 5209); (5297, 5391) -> 1.24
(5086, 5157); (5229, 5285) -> 1.08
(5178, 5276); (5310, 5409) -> 1.16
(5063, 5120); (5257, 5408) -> 1.16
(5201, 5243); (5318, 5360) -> 1.14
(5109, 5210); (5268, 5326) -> 1.17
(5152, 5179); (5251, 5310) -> 1.20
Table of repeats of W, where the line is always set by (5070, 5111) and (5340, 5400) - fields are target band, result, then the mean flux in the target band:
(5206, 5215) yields 0.07 mag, 15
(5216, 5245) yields 0.04 mag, 15.6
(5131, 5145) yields 0.03 mag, 15.1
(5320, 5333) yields 0.04 mag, 16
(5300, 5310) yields 0.00 mag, 16.5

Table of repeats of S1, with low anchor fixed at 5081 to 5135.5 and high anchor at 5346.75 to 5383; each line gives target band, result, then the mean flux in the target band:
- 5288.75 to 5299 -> 0.3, 16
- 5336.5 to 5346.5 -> 0.0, 16.7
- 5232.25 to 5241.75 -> 0.1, 16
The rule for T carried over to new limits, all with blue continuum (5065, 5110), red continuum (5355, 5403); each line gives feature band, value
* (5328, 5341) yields 0.04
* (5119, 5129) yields 0.02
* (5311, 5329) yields -0.02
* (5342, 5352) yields -0.02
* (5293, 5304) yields 0.06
